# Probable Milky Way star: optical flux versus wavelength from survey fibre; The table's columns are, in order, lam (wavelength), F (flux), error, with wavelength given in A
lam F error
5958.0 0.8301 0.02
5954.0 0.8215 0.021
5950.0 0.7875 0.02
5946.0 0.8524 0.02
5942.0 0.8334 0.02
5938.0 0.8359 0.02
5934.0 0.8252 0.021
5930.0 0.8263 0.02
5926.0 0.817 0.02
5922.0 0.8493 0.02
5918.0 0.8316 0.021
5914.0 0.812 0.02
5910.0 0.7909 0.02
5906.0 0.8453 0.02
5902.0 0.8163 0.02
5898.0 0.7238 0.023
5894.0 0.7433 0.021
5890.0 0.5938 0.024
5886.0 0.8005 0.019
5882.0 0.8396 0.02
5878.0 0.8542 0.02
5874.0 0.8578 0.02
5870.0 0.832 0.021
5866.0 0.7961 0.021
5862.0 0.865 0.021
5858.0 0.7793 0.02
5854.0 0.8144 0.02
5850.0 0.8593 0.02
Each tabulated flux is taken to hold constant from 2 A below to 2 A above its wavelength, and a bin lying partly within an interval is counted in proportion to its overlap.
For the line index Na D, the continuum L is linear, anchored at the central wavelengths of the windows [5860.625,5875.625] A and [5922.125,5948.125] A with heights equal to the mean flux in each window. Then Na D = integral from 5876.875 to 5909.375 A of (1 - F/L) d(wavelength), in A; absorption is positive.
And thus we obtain 2.31 A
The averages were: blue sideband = 0.836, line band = 0.776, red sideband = 0.833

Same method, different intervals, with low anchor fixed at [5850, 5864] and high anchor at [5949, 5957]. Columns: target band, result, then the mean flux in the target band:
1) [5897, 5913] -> 0.35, 0.8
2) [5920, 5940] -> -0.42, 0.831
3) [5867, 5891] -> 0.50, 0.805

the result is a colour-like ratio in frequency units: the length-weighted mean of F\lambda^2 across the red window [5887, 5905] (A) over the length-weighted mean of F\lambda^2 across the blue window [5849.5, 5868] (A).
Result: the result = 0.9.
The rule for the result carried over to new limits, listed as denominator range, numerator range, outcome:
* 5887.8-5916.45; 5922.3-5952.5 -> 1.10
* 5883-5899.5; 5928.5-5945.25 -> 1.17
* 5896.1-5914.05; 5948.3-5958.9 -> 1.04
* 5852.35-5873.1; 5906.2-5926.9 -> 1.02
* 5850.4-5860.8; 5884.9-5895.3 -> 0.88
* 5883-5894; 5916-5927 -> 1.17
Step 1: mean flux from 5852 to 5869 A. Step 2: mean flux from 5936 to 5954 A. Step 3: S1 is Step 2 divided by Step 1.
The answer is 1.0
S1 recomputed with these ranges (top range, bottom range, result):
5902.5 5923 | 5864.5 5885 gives 0.99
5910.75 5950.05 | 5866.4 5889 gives 1.01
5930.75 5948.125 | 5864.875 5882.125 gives 1.00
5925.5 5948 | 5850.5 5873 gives 1.01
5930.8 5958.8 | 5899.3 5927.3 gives 1.01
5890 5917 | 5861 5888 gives 0.93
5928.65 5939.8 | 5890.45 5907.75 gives 1.08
